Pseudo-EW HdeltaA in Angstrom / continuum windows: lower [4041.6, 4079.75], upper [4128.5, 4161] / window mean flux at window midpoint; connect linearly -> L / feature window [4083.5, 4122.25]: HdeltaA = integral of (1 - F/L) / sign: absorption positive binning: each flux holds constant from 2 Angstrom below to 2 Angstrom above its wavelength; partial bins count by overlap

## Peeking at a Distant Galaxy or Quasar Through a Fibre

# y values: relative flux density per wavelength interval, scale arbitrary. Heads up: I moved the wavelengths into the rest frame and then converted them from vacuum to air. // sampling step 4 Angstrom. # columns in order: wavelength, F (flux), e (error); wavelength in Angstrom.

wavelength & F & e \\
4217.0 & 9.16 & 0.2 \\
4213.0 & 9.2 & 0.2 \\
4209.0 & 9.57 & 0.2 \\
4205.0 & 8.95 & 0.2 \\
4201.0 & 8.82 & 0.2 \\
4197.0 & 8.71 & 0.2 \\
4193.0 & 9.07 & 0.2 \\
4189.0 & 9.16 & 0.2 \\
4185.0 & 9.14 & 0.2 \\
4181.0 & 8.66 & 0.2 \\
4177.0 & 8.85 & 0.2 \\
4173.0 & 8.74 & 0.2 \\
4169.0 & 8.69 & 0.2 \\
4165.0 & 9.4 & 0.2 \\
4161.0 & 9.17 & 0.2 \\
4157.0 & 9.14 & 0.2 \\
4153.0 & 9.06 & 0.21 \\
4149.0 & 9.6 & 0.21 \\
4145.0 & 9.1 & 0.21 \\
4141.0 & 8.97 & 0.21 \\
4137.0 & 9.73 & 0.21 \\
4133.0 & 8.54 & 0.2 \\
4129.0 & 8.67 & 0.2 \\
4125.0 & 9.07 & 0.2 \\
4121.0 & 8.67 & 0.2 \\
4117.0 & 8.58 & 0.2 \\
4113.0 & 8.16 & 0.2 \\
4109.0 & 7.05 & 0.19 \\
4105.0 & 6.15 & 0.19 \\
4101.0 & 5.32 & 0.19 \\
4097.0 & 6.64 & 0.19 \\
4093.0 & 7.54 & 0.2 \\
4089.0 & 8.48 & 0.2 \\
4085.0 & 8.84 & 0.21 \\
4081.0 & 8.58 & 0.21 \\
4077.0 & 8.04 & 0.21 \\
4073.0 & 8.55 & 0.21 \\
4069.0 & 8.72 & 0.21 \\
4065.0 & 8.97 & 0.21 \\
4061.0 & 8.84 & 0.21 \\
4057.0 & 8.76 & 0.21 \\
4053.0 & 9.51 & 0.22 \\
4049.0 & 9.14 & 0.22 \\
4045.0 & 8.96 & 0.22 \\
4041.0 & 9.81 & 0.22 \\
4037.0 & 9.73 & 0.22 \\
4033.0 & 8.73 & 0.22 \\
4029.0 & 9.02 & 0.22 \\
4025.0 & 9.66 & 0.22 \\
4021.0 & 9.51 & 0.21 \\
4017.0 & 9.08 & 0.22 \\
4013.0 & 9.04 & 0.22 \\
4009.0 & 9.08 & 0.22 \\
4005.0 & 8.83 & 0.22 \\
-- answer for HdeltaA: 6.4 Angstrom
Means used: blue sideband 8.86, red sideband 9.13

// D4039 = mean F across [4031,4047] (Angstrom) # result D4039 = 9.31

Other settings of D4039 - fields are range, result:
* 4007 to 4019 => 9.07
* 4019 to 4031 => 9.4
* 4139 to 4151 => 9.22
